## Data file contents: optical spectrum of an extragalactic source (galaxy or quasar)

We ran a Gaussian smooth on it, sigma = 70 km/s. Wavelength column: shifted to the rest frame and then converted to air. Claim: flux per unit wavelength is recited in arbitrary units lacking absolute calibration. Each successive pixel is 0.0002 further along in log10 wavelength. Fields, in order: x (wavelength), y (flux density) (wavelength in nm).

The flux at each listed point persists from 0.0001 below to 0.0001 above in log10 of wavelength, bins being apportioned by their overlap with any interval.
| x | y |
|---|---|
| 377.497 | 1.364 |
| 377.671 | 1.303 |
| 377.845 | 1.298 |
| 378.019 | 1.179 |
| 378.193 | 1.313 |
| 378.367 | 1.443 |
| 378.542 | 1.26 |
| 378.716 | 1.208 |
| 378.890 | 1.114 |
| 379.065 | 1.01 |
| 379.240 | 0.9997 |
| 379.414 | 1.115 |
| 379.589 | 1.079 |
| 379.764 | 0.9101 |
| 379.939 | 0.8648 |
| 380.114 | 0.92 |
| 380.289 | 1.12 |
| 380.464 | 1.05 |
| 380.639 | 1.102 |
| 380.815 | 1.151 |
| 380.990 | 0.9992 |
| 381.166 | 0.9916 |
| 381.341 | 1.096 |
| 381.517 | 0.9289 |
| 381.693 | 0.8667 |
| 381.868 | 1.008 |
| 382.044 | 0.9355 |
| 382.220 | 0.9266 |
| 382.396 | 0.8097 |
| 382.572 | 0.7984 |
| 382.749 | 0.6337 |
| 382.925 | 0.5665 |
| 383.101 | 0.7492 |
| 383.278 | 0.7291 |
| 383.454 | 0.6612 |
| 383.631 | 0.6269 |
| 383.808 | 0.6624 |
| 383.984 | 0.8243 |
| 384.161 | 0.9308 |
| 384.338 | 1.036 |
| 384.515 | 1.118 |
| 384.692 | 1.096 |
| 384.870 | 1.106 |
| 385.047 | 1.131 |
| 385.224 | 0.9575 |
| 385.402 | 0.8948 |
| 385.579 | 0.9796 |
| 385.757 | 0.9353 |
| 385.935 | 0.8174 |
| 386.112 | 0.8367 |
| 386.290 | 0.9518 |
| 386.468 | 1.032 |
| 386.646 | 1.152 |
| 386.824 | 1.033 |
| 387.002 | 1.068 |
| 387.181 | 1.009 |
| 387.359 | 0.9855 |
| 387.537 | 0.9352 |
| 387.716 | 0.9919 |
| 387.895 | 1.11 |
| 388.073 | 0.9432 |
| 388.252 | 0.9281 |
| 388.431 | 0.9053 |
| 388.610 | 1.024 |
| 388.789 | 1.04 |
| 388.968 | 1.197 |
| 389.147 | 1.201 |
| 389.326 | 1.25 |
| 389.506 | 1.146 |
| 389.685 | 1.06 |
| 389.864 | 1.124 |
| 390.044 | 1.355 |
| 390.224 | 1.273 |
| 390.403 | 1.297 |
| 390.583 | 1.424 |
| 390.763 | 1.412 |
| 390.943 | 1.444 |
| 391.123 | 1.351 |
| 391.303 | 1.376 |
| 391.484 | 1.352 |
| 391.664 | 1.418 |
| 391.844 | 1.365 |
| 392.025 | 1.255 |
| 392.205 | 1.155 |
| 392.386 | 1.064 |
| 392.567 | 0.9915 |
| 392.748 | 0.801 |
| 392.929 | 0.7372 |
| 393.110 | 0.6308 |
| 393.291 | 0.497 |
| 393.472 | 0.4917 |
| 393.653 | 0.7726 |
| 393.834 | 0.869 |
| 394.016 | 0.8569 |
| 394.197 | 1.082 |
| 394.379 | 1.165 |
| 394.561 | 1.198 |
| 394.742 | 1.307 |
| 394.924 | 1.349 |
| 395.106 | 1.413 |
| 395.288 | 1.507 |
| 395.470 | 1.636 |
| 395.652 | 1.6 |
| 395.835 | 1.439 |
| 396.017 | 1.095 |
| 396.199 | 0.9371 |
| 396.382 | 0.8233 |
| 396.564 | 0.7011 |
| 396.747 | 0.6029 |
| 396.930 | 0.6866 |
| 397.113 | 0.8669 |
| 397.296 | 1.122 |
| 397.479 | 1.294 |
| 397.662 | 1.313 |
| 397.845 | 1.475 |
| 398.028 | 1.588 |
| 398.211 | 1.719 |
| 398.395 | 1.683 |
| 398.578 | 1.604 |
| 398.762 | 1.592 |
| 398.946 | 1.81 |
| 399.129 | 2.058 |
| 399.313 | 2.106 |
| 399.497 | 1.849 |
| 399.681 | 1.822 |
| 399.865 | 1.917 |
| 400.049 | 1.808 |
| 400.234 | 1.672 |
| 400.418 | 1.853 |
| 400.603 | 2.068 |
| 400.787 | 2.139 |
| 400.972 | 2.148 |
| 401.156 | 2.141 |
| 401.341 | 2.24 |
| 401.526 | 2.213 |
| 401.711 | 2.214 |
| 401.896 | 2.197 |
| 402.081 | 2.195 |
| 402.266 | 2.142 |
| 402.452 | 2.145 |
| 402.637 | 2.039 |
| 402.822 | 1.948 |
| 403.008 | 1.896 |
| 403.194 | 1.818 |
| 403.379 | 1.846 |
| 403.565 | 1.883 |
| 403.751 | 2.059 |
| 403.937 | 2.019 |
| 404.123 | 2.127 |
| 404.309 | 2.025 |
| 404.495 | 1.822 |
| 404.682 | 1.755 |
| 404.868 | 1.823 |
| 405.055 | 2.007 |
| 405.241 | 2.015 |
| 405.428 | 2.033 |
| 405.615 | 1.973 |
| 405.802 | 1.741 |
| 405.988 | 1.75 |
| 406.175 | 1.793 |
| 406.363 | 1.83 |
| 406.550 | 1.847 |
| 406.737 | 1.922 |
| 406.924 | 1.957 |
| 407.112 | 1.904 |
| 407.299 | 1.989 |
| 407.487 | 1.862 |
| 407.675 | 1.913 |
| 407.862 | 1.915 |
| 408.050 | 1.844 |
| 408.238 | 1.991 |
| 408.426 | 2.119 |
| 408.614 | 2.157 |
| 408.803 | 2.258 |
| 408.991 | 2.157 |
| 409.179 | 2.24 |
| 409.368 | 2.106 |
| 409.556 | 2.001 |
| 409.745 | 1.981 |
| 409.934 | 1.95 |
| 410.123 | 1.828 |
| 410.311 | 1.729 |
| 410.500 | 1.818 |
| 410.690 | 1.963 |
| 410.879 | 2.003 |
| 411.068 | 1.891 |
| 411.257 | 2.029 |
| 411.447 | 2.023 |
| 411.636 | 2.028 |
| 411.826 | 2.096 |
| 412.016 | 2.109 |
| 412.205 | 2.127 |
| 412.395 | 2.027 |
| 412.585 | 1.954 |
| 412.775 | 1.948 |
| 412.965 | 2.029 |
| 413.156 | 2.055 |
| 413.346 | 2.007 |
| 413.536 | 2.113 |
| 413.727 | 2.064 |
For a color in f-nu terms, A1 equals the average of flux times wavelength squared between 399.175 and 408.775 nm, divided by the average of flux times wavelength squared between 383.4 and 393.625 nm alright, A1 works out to 2.0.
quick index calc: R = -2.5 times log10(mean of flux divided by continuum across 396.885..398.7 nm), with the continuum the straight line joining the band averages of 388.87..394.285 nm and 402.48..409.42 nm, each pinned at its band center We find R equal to 0.10 mag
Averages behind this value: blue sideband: 1.11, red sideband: 1.96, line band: 1.36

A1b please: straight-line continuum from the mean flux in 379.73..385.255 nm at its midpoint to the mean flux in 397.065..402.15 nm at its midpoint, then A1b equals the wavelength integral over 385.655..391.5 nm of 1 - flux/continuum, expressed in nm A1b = 0.59 nm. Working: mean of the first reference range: 0.915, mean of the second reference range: 1.82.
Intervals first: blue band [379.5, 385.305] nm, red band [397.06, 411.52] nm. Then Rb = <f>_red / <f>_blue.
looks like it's 2.1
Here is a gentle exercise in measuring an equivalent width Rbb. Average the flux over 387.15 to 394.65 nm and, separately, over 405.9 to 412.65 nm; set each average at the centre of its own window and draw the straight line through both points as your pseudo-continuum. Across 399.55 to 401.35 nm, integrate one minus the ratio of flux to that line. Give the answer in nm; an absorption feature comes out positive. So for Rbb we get -0.49 nm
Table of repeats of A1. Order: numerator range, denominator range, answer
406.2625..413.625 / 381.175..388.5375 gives 2.45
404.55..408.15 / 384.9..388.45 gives 2.12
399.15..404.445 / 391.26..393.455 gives 2.06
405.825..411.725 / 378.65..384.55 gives 2.43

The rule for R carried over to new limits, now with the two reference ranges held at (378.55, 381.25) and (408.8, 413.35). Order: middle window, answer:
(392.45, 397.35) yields 0.44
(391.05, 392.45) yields 0.09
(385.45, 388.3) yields 0.27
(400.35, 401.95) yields -0.25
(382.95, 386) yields 0.32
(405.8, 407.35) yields 0.00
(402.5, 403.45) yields -0.10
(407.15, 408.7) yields -0.03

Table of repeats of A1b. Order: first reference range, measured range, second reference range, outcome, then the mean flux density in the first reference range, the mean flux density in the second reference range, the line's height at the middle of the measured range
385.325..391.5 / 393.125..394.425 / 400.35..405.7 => 0.587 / 1.11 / 2.03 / 1.45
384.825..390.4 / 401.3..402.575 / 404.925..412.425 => -0.388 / 1.05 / 1.97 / 1.68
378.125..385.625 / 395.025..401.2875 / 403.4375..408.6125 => 0.340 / 0.969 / 1.93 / 1.61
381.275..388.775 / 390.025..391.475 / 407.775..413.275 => -0.246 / 0.923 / 2.01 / 1.17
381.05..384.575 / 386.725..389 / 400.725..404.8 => 0.273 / 0.844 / 2.04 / 1.15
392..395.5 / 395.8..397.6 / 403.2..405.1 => 0.467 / 1.03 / 1.93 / 1.28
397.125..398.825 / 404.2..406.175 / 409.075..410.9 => -0.149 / 1.46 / 1.96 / 1.76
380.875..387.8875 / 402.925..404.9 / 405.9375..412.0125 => -0.187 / 0.922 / 1.97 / 1.75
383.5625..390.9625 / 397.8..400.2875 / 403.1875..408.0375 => -0.261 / 1.05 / 1.91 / 1.6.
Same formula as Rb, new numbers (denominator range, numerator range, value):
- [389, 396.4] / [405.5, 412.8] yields 1.69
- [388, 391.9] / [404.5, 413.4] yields 1.61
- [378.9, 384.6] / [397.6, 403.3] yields 2.10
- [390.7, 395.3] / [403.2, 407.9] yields 1.74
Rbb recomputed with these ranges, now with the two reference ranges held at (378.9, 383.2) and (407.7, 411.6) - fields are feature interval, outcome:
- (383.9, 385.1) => 0.046 nm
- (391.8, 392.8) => 0.186 nm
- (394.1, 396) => 0.137 nm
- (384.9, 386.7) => 0.241 nm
